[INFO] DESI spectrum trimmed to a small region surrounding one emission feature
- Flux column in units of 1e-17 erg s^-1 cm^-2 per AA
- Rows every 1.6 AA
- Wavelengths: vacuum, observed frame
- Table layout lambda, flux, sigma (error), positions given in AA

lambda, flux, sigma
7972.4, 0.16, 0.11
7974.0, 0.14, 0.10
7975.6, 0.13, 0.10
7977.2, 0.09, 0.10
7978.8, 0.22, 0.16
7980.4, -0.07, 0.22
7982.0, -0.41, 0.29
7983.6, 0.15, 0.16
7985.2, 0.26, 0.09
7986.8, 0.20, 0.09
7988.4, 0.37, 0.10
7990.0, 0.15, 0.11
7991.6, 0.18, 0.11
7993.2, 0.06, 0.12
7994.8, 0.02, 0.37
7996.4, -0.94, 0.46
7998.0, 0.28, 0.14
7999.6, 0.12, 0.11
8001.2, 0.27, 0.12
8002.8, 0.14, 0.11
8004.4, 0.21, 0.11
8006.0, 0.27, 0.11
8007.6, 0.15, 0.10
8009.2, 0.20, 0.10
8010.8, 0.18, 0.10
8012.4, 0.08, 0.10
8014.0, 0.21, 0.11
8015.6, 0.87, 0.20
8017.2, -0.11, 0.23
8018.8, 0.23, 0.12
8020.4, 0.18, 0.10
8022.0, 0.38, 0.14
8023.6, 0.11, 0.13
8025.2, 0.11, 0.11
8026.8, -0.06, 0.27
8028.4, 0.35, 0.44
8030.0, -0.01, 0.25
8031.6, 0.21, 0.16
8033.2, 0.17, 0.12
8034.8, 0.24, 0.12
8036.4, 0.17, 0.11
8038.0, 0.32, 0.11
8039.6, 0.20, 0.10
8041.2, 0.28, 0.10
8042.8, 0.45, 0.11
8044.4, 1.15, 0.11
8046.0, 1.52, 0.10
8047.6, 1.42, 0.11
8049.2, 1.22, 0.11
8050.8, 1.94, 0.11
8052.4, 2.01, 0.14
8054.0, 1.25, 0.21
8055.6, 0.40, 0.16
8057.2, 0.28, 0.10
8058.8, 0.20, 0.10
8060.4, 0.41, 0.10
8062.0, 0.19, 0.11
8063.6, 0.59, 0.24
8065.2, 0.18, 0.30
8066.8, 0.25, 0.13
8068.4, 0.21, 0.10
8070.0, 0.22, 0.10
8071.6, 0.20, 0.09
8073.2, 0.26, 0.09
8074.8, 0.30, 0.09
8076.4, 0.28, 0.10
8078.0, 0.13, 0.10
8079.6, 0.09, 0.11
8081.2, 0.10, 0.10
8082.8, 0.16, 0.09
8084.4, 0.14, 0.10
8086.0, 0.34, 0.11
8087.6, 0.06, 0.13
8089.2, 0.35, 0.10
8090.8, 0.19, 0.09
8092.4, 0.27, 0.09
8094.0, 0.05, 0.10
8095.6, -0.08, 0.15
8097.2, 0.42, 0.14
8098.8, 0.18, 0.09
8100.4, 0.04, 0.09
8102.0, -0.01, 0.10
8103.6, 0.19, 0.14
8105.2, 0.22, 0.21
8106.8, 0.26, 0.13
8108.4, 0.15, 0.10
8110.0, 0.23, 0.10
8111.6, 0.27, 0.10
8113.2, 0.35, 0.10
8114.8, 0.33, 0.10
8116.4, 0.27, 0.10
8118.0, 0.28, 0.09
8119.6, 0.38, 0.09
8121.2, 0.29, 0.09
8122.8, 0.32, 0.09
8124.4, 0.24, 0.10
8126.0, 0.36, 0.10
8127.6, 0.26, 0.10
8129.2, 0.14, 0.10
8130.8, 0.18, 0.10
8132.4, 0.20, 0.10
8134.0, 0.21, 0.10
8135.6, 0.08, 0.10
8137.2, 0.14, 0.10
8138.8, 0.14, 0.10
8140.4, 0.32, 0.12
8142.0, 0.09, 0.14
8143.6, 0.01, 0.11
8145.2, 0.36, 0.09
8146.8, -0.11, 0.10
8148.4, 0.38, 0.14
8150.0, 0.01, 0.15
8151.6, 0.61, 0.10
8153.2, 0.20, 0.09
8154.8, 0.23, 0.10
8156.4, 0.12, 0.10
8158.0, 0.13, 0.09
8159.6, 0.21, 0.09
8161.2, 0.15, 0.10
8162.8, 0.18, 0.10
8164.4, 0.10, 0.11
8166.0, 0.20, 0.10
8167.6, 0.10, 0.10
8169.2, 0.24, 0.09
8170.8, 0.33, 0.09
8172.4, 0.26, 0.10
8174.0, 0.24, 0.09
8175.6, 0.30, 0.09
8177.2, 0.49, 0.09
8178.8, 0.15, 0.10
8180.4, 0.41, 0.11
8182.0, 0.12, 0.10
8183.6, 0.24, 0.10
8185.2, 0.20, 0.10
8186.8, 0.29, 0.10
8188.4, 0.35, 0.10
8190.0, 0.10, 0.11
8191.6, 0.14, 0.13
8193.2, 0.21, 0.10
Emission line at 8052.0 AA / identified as [O II]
